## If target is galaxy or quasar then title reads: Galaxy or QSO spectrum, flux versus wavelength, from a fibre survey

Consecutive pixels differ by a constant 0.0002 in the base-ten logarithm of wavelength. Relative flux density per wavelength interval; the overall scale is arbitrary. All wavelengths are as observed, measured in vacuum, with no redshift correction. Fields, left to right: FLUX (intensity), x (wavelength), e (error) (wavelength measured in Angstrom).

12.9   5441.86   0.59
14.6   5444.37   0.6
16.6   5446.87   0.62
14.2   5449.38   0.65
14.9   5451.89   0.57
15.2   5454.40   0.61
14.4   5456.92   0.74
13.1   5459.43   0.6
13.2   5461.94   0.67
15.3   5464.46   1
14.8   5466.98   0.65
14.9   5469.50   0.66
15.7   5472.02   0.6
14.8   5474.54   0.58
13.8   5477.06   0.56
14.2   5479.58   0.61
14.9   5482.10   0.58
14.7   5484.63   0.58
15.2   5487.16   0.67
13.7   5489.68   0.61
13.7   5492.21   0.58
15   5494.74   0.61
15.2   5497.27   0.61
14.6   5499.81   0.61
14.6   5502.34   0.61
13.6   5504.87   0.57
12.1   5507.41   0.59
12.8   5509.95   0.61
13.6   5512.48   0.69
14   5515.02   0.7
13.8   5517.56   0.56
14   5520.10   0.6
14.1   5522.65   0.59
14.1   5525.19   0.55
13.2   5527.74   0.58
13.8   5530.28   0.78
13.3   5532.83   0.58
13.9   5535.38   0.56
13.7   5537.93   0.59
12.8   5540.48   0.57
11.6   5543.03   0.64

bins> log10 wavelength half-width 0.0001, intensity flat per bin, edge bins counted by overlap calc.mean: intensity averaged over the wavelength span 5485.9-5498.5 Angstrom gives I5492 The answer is 14.6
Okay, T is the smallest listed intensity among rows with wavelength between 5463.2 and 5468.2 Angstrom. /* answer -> 14.8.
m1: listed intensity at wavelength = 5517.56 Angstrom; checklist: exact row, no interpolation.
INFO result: 13.8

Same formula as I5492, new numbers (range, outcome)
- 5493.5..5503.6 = 14.8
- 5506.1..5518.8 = 13.3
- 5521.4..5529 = 13.8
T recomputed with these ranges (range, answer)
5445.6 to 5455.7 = 14.2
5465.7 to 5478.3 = 13.8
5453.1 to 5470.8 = 13.1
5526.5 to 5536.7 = 13.2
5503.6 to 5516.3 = 12.1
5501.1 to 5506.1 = 13.6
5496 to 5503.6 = 14.6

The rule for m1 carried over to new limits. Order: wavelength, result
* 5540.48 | 12.8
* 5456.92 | 14.4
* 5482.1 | 14.9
